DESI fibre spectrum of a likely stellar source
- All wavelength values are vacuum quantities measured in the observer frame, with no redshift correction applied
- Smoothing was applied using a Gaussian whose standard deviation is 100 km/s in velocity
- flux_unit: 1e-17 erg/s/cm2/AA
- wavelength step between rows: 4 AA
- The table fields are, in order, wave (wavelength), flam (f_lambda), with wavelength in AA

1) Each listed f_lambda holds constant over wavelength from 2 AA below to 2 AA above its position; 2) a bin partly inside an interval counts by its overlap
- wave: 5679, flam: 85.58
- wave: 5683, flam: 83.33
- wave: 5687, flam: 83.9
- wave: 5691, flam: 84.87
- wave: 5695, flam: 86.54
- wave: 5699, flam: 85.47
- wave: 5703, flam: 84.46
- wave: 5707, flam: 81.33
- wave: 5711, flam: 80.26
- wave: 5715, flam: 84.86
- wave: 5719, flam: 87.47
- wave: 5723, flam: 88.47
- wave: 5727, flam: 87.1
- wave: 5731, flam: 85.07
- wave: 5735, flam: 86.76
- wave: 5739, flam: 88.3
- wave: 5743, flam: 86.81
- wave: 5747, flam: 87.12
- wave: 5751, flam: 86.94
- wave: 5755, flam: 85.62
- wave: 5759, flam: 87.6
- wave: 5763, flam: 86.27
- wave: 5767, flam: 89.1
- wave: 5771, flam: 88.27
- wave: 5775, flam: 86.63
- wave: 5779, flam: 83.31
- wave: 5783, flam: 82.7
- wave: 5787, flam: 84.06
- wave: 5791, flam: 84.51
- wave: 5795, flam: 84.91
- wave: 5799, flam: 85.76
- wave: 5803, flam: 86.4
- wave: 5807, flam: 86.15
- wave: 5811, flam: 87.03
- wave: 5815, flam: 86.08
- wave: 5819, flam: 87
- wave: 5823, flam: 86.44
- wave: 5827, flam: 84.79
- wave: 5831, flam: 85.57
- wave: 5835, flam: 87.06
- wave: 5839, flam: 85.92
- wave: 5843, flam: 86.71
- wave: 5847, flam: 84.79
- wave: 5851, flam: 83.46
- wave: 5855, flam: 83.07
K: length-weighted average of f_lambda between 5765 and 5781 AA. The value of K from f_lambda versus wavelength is 86.8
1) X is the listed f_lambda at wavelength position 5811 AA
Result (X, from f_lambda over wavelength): 87.03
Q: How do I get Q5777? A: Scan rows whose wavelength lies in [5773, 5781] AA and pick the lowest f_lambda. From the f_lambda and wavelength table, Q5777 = 83.31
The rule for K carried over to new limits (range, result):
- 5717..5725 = 88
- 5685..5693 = 84.4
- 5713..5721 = 86.2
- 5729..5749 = 86.8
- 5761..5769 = 87.7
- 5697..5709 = 83.8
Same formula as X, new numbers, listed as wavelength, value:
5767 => 89.1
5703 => 84.46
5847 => 84.79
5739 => 88.3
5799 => 85.76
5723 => 88.47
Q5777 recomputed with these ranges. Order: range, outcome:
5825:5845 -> 84.79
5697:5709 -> 81.33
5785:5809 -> 84.06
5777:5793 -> 82.7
